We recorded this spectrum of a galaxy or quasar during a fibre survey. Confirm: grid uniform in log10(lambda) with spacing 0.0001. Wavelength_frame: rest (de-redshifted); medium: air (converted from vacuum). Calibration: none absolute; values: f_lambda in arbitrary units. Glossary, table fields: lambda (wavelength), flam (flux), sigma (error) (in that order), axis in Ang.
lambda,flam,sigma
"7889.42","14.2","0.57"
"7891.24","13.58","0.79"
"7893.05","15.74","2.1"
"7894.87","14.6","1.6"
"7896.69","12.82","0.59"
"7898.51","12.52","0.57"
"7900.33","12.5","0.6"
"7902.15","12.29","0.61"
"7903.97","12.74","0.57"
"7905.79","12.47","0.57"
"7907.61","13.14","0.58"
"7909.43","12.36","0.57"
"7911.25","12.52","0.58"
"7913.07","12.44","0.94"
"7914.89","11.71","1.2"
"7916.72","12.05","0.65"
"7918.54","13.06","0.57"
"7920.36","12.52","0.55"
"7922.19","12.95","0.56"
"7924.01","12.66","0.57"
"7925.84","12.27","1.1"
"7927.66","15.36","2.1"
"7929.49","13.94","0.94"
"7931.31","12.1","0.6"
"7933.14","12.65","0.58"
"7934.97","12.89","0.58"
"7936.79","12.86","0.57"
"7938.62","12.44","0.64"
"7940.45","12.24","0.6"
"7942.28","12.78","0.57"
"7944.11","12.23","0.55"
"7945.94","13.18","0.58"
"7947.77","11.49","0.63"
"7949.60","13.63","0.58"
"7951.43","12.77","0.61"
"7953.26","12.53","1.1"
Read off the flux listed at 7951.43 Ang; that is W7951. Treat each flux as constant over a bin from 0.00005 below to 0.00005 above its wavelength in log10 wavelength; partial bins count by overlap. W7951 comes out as 12.77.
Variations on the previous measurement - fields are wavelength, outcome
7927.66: 15.36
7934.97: 12.89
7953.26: 12.53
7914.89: 11.71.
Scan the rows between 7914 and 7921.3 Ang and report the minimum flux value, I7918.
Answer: 11.71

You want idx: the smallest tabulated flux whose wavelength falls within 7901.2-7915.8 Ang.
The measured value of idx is 11.71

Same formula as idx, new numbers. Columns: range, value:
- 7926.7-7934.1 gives 12.1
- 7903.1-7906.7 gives 12.47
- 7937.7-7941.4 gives 12.24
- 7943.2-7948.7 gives 11.49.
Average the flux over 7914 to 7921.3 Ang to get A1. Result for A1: 12.3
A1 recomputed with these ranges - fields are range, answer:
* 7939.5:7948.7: 12.4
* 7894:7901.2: 13.1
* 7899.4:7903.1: 12.4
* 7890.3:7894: 14.7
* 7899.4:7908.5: 12.6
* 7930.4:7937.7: 12.6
